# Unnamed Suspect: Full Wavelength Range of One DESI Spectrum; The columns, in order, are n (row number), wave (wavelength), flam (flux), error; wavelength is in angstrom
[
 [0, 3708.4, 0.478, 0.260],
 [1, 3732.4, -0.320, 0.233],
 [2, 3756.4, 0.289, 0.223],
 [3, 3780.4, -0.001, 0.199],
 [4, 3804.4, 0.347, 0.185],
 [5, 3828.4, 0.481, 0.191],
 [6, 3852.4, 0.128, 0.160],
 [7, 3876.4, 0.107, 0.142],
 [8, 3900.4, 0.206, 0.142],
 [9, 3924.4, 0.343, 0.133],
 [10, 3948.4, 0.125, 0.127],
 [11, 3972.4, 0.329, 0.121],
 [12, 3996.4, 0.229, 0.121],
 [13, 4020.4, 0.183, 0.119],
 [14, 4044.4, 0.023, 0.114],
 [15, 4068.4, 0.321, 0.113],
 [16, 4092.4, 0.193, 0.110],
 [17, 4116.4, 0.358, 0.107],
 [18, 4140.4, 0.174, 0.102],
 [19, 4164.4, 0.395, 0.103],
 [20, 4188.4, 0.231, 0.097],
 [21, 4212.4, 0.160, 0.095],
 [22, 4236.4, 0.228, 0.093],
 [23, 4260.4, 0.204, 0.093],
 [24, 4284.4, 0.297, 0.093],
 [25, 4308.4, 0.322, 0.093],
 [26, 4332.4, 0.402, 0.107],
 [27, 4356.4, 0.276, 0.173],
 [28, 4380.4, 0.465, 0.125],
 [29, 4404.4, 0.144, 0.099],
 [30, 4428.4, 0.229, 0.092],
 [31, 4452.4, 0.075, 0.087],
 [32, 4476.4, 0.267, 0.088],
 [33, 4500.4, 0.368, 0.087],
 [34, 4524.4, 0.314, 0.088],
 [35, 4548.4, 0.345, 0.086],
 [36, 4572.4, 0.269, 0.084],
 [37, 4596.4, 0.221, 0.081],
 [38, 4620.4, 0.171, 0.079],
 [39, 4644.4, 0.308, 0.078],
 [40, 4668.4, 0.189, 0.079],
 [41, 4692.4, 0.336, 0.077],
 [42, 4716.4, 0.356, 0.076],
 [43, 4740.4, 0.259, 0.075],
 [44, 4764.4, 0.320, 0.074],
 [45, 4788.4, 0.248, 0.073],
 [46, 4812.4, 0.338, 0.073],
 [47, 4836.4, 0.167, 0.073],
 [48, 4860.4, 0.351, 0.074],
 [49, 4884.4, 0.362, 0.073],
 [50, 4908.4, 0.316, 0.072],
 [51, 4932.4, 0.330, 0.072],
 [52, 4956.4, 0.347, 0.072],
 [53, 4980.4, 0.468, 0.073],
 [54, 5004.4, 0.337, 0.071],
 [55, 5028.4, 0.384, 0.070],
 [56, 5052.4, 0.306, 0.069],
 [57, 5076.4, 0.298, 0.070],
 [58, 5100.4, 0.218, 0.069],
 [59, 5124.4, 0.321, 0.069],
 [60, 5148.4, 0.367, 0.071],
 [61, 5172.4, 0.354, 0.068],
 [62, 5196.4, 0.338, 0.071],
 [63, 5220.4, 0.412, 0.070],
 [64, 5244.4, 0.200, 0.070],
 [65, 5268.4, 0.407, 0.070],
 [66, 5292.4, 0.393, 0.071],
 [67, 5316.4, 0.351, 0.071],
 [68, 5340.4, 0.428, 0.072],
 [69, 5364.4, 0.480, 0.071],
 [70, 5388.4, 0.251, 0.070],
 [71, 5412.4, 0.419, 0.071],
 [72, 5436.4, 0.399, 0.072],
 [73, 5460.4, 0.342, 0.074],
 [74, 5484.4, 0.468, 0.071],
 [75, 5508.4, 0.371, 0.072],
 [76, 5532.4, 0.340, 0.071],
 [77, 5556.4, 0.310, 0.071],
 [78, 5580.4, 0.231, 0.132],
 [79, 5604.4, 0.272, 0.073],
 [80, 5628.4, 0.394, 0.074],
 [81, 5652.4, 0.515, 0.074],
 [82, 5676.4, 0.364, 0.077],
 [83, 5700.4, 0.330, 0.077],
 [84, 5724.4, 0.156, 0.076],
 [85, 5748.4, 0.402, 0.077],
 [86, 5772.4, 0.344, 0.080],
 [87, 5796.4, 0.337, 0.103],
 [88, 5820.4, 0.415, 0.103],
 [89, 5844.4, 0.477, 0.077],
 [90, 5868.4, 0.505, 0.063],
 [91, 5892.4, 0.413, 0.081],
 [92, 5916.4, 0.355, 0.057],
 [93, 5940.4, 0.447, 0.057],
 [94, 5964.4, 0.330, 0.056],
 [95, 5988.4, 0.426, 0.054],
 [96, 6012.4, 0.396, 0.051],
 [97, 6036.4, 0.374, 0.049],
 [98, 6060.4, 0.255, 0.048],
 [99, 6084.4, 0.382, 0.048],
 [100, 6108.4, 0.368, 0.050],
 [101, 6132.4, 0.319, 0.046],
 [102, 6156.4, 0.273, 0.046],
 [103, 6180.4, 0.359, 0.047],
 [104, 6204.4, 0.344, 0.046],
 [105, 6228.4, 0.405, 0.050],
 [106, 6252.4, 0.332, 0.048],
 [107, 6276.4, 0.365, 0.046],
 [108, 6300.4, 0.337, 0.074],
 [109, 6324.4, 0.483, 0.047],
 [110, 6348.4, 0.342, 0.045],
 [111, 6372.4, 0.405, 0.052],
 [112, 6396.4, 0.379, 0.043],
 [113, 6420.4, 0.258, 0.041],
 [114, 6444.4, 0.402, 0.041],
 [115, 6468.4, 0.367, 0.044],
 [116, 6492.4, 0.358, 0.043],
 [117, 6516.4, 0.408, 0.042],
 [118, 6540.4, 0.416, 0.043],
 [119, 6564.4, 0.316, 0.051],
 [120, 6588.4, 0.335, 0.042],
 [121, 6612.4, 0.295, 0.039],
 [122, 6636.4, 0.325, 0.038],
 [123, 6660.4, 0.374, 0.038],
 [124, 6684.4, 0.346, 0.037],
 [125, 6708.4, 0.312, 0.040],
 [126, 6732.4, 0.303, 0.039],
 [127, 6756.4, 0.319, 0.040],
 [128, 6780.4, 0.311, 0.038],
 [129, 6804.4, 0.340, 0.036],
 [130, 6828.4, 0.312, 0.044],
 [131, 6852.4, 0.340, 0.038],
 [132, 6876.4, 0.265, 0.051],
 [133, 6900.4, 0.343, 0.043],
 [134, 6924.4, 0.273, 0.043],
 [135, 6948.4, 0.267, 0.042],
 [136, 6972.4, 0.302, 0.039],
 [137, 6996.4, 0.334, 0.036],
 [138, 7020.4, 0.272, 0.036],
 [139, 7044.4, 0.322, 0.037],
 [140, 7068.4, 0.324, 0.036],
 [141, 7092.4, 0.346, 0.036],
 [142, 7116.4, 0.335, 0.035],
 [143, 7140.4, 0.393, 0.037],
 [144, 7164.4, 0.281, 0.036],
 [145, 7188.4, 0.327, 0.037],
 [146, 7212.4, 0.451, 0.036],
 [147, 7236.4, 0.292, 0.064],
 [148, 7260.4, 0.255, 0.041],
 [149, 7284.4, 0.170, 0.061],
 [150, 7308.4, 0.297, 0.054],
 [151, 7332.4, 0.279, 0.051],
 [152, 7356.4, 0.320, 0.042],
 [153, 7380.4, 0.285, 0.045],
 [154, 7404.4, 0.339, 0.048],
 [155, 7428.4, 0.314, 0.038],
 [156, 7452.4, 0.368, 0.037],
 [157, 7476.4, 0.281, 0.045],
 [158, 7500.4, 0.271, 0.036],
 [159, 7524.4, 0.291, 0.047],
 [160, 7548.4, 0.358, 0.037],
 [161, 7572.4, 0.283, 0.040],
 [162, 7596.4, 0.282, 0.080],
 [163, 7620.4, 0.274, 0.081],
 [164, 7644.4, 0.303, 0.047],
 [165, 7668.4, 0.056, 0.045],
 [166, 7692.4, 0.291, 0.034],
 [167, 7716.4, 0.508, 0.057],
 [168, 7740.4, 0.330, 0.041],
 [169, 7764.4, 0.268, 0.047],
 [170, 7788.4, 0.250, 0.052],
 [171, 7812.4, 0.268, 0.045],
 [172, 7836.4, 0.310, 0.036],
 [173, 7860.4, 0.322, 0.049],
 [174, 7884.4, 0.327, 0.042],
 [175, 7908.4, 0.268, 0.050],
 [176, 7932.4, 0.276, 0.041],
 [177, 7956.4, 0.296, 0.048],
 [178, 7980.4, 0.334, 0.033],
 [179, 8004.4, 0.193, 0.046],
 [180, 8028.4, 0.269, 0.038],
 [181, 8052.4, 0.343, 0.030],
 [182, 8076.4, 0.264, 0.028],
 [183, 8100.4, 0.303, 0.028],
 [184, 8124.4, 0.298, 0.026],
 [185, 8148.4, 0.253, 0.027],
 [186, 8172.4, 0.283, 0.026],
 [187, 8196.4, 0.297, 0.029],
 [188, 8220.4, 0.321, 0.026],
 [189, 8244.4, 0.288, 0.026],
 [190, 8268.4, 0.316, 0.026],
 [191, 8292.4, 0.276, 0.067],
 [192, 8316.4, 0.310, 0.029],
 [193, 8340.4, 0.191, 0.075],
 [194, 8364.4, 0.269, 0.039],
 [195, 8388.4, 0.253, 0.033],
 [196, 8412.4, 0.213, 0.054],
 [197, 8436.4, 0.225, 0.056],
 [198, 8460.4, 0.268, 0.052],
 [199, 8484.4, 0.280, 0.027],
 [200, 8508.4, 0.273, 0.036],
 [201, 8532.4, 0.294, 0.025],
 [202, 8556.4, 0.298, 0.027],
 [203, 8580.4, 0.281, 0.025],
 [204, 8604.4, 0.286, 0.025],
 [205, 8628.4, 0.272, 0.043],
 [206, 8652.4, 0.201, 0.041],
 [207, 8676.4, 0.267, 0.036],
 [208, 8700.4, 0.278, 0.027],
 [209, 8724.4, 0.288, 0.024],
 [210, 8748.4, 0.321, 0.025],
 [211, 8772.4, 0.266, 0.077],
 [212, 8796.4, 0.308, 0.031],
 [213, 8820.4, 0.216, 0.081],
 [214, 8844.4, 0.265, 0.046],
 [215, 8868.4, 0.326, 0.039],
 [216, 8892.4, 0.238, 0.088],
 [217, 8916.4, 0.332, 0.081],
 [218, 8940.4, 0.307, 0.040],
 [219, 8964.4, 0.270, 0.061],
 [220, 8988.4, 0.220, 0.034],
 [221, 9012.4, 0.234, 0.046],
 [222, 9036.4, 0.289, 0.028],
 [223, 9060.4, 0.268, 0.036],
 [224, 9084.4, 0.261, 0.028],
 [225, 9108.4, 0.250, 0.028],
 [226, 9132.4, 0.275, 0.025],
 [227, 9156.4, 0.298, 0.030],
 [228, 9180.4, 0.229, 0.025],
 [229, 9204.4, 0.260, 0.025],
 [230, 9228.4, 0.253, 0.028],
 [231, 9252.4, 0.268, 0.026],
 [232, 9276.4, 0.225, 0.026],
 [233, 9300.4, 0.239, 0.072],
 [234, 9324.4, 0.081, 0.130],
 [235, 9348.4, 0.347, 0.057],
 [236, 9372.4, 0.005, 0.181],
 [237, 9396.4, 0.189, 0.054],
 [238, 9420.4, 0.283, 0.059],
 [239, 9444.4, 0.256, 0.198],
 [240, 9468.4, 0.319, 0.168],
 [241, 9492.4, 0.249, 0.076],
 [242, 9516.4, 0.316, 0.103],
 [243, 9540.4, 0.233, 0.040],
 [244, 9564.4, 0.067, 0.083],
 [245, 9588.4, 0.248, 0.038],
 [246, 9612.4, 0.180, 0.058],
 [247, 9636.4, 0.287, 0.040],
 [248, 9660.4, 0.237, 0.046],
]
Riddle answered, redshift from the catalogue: 0.17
